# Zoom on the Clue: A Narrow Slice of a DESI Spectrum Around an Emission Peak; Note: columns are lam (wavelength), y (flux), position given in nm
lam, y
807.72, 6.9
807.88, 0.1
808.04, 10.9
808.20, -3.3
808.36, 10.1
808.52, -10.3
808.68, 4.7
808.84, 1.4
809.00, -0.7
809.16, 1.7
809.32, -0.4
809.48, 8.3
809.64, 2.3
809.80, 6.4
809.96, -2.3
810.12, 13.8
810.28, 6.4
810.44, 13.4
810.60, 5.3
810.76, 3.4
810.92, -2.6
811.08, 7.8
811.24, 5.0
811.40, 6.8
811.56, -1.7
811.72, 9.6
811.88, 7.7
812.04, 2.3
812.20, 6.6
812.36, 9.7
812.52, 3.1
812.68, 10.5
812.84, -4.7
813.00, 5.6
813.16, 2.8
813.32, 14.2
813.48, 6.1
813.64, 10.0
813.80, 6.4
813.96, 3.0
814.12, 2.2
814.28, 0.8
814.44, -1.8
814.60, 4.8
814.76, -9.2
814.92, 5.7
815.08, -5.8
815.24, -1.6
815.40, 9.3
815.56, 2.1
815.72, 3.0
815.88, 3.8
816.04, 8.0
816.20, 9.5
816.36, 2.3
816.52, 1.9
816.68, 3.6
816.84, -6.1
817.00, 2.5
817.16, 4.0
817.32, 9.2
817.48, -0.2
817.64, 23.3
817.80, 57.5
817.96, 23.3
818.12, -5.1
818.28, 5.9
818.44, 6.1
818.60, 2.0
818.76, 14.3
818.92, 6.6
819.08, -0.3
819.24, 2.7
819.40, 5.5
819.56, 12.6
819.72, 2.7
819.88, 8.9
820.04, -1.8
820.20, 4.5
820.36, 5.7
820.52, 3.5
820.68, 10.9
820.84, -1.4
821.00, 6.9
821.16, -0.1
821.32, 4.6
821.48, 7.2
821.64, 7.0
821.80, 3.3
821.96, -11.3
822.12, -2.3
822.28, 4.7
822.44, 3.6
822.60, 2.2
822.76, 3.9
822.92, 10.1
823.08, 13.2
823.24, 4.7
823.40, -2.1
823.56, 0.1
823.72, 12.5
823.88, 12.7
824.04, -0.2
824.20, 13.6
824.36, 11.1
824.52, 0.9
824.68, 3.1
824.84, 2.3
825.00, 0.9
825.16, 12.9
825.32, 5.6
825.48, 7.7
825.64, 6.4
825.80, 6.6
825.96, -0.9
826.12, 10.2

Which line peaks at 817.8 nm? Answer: H-alpha 6563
